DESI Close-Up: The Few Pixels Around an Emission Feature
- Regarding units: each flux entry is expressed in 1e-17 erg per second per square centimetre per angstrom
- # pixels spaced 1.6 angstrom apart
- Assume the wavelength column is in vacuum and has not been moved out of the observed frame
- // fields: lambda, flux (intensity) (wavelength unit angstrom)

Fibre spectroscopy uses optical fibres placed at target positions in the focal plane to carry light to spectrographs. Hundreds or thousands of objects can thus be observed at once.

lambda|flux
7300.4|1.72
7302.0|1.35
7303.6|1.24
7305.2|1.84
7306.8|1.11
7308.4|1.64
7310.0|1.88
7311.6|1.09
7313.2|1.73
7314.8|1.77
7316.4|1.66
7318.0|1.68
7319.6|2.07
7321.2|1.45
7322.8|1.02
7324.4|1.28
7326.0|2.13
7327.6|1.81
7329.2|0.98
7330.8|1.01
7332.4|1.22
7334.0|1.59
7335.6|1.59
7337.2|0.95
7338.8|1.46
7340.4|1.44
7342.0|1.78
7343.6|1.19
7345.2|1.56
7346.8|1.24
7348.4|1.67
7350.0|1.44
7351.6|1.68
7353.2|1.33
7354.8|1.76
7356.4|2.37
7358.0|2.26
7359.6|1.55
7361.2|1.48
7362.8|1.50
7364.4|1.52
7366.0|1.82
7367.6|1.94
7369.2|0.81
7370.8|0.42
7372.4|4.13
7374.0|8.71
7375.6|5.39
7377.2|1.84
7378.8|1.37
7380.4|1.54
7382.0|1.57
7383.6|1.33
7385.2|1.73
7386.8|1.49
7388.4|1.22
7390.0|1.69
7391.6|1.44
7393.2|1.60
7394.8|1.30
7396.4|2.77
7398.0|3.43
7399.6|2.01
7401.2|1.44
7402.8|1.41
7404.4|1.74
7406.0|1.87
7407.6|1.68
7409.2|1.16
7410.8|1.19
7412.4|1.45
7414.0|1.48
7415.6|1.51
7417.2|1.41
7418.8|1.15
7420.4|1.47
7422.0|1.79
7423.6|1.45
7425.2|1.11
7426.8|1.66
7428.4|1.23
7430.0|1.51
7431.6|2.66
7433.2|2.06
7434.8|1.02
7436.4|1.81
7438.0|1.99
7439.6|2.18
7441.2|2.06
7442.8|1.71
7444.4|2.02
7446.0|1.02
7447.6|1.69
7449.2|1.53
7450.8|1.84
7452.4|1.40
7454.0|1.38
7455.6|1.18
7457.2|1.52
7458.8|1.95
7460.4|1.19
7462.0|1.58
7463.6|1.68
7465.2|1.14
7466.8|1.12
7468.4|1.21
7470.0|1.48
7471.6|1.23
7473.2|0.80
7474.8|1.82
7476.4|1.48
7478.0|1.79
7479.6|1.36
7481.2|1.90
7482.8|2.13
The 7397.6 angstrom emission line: [N II] 6583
